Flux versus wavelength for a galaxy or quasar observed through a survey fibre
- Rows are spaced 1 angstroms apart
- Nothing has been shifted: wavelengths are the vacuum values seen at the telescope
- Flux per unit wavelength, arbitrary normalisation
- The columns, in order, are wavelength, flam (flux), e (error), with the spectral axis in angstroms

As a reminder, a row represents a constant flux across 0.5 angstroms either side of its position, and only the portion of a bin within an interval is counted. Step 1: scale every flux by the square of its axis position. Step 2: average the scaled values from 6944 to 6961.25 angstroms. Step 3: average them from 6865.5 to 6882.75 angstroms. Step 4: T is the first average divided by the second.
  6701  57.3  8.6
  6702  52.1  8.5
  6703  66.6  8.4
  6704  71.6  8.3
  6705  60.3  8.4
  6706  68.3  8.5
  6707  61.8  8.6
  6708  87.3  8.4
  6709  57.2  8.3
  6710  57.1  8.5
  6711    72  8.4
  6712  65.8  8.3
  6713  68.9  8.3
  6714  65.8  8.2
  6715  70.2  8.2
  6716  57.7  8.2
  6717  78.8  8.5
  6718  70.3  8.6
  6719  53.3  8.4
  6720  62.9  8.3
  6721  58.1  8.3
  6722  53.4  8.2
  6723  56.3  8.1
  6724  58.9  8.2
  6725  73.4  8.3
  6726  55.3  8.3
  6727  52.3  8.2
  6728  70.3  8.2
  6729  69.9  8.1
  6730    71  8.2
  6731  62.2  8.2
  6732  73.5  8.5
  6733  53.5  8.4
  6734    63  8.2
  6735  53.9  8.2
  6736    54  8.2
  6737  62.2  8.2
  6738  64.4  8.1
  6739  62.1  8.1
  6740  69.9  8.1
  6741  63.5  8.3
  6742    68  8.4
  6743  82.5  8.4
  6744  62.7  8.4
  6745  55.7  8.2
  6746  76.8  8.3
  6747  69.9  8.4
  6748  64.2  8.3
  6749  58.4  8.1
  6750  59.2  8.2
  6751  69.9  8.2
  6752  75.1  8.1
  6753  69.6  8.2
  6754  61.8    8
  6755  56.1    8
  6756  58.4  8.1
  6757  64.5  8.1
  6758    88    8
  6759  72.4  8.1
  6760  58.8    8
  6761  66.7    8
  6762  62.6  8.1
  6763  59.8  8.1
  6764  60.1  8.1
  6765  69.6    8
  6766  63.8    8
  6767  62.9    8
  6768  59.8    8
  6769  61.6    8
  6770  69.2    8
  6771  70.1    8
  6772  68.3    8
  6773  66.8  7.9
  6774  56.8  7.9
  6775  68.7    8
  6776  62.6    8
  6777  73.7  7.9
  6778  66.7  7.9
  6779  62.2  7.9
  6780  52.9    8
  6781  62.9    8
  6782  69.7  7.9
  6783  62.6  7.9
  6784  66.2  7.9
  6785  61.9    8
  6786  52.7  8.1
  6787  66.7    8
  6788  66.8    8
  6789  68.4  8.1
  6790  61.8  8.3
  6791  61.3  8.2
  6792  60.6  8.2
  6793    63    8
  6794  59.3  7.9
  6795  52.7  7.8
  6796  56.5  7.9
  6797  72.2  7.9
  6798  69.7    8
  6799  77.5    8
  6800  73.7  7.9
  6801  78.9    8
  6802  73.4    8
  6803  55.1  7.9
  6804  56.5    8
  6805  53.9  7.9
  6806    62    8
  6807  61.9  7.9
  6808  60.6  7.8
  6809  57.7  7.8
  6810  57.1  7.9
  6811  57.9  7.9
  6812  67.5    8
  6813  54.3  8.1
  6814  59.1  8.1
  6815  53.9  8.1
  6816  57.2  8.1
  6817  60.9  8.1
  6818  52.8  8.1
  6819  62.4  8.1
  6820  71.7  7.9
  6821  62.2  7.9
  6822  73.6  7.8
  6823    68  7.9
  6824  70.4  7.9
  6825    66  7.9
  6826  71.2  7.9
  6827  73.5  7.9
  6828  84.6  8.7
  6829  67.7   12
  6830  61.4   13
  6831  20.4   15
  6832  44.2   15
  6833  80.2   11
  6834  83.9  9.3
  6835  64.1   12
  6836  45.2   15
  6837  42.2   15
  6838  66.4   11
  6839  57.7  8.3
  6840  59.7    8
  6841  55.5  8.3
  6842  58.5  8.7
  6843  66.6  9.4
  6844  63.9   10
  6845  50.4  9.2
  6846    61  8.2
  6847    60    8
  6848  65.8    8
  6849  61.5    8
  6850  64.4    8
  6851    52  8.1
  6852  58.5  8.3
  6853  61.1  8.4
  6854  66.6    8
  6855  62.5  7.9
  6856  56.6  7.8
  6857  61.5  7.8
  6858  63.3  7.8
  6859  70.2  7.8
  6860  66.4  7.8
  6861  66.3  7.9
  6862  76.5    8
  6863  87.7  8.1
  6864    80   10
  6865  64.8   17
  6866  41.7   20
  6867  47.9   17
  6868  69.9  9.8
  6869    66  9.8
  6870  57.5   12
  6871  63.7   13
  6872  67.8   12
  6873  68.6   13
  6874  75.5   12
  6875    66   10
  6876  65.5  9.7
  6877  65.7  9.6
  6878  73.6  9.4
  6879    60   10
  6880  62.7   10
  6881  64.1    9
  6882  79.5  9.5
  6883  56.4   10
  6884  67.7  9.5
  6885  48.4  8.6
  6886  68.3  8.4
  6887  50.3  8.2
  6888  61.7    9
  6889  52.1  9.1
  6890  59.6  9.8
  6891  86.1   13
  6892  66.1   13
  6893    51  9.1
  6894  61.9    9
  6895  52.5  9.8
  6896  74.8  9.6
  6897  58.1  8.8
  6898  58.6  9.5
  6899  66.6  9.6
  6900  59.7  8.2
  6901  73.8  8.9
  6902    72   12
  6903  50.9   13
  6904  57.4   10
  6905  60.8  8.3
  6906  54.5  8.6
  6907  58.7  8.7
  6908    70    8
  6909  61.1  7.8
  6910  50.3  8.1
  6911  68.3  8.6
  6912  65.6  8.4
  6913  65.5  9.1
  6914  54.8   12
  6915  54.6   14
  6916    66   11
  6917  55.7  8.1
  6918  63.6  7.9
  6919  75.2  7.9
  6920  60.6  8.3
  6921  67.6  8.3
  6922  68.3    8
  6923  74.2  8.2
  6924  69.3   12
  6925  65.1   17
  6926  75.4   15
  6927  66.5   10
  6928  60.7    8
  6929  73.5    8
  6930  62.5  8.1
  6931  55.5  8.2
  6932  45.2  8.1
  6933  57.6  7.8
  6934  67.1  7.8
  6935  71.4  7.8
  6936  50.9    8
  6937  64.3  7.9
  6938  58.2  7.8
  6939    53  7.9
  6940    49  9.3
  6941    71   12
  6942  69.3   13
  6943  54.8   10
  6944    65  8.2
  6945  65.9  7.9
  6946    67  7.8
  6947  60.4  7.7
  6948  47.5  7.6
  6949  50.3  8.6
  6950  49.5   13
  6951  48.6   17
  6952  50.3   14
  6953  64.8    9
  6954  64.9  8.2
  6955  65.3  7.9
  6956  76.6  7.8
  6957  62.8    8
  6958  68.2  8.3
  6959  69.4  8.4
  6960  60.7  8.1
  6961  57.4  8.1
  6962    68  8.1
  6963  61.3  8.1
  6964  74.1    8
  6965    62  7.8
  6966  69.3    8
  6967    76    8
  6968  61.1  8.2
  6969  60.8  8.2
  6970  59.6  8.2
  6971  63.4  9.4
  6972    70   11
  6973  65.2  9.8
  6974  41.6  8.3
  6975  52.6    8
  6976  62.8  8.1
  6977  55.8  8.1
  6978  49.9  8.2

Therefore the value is 1.0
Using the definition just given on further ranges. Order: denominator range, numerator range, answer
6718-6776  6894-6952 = 1.01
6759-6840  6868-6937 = 1.03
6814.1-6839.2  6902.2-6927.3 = 1.04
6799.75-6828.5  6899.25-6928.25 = 1.03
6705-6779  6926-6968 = 1.01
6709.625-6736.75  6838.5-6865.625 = 1.05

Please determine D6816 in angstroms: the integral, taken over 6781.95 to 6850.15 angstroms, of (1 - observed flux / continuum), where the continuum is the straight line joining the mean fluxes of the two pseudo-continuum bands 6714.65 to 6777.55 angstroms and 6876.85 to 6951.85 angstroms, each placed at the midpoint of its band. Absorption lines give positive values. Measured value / 1.2 angstroms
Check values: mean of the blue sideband 64.6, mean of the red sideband 61.9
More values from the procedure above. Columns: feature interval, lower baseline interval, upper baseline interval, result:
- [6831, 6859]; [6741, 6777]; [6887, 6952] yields 1.6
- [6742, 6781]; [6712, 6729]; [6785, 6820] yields -1.8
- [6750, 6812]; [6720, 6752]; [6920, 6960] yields -0.9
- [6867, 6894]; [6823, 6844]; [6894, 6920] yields -0.9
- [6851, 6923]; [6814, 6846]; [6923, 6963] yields -2.1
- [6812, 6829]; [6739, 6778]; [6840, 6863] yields -0.4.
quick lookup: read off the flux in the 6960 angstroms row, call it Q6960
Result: 60.7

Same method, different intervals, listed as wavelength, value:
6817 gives 60.9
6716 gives 57.7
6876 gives 65.5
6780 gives 52.9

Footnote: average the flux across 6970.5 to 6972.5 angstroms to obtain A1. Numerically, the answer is 66.7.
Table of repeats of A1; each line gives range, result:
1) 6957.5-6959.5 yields 68.8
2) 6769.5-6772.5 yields 69.2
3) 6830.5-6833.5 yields 48.3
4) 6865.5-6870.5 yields 56.6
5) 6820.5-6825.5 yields 68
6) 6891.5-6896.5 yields 61.3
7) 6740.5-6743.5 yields 71.3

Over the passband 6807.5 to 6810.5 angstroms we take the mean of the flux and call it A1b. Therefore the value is 58.5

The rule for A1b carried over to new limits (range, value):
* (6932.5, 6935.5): 65.4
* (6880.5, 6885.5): 63.2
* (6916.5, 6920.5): 63.8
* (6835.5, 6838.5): 51.3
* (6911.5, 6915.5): 60.1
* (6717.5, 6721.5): 61.1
